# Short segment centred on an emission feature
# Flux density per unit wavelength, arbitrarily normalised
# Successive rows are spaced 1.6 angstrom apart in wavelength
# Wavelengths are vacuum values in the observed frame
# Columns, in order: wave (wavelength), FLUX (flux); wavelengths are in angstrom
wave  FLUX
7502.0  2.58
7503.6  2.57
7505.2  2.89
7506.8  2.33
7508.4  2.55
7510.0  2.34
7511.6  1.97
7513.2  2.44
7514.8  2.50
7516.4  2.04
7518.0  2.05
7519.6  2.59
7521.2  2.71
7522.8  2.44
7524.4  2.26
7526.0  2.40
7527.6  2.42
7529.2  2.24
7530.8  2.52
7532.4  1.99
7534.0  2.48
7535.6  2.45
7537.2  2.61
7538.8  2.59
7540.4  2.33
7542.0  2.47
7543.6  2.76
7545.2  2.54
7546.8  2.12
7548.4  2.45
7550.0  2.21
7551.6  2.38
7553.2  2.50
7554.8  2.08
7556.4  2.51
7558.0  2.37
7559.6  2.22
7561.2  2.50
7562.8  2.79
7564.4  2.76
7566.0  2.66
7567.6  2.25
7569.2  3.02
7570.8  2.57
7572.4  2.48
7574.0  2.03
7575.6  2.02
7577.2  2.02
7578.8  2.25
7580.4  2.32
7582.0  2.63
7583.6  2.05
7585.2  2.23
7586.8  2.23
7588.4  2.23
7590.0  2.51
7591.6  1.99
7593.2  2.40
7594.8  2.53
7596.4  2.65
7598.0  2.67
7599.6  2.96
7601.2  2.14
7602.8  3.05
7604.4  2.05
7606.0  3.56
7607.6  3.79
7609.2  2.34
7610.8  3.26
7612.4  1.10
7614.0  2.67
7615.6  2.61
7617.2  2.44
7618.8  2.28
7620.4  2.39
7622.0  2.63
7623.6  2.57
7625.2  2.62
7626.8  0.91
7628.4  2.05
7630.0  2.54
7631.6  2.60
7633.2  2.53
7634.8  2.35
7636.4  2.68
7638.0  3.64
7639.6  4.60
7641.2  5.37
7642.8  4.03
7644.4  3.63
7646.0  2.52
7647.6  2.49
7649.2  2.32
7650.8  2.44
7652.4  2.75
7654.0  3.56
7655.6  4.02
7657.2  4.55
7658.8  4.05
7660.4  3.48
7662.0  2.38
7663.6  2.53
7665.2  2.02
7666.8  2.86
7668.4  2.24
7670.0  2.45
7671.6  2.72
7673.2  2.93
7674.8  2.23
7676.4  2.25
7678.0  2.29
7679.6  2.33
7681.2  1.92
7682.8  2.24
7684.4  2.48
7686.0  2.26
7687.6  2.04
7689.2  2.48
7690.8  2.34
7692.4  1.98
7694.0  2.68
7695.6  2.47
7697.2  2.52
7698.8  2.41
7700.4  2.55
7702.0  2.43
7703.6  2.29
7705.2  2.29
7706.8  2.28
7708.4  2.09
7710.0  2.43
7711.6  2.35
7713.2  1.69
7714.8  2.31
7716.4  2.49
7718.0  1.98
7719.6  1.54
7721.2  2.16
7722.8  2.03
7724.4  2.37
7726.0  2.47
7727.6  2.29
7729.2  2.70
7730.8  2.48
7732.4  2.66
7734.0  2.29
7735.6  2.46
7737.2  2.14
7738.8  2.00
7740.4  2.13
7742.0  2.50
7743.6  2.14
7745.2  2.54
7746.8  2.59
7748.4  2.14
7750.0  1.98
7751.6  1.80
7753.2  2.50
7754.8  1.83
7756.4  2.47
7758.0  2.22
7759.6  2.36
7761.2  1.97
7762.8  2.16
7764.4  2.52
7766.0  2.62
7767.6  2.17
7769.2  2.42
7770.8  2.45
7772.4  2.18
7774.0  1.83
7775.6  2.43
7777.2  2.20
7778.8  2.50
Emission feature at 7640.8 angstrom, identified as [S II]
